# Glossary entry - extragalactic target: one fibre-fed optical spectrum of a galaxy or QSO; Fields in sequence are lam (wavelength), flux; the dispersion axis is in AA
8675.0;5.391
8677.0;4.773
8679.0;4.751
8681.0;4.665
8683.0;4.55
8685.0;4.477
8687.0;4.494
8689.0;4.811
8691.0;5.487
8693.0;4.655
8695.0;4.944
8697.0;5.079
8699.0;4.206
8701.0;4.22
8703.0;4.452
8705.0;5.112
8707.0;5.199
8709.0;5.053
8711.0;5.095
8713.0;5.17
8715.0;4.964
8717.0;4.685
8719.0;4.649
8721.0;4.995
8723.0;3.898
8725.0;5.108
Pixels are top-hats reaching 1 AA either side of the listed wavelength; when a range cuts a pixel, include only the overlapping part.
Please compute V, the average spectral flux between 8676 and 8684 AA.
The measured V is 4.68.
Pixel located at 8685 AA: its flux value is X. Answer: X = 4.477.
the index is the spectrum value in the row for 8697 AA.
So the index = 5.079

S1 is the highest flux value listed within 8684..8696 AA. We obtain 5.487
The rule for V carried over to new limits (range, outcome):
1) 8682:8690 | 4.58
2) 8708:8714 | 5.11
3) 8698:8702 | 4.21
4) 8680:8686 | 4.56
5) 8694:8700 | 4.74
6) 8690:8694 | 5.07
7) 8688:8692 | 5.15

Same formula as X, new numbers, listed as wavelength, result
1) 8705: 5.112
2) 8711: 5.095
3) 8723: 3.898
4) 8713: 5.17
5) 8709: 5.053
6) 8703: 4.452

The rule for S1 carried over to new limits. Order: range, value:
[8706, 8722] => 5.199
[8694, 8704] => 5.079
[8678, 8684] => 4.751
